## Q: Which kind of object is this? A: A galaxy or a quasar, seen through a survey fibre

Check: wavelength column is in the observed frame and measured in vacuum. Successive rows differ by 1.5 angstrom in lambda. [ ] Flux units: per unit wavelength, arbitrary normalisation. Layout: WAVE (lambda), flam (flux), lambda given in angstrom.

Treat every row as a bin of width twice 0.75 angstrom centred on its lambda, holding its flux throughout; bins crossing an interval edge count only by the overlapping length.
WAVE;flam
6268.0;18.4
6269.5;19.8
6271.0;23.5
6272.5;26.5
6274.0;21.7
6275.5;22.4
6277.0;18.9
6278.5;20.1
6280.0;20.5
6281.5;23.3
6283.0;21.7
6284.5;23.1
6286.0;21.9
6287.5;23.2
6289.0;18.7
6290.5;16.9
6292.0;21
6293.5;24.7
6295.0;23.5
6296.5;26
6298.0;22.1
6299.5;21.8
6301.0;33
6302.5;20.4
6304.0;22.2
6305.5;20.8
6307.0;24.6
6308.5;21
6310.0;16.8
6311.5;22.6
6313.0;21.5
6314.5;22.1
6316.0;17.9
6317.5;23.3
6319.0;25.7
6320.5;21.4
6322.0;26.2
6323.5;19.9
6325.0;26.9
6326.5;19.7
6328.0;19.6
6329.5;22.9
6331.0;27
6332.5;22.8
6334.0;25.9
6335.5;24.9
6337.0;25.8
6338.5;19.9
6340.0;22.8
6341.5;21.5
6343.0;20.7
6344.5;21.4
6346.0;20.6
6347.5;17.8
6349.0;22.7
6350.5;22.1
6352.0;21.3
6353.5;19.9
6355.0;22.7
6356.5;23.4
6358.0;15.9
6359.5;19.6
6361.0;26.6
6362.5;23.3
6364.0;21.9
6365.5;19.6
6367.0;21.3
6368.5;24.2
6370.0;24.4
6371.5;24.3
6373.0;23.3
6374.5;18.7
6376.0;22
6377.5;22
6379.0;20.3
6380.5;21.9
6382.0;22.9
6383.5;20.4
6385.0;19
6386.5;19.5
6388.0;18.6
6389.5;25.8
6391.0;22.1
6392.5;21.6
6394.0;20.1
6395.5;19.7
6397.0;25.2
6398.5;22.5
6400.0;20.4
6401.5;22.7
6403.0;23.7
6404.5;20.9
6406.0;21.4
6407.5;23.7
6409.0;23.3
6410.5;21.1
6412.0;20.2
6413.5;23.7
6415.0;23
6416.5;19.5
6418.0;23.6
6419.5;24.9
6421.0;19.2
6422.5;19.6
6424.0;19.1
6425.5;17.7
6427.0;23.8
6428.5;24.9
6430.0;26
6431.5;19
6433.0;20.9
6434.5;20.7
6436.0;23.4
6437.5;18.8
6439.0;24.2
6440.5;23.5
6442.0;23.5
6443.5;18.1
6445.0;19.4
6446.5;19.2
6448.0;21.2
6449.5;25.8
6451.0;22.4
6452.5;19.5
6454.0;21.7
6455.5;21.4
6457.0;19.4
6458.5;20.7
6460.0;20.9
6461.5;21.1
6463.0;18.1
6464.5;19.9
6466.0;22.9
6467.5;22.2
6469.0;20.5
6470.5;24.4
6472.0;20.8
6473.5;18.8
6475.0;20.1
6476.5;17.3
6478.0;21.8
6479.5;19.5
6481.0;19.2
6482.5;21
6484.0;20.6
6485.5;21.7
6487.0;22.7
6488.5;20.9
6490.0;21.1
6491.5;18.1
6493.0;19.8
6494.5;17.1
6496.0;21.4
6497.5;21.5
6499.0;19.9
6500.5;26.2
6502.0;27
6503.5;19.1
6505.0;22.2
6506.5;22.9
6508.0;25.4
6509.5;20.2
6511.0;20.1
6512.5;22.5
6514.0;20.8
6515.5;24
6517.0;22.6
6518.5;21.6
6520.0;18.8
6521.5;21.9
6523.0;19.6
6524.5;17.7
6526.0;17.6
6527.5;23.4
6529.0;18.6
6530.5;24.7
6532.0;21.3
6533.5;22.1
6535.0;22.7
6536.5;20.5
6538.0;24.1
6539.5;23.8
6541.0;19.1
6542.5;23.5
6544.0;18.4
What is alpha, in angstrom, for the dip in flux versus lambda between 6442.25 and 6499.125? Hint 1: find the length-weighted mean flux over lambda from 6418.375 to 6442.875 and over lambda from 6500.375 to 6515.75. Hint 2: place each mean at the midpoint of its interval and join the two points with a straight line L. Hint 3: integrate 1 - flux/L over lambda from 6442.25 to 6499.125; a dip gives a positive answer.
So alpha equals 4.11 angstrom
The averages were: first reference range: 21.8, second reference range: 22.6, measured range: 20.6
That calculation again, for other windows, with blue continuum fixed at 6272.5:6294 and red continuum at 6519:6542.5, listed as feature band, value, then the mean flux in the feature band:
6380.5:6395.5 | 0.2 angstrom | 21.1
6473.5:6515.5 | 0.1 angstrom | 21.1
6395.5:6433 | -1.2 angstrom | 22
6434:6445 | -0.2 angstrom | 21.6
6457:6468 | 0.3 angstrom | 20.7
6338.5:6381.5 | -0.6 angstrom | 21.6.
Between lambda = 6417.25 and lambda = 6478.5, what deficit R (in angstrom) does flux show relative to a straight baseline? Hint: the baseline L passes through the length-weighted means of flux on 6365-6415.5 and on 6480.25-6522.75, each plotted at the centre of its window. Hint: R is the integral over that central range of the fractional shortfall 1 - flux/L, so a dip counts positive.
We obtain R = 1.2 angstrom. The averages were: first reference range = 21.9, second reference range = 21.4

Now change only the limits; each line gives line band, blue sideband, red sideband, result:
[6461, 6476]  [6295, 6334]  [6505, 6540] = 0.8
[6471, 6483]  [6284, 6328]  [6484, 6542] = 0.9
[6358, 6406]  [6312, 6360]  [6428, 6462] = 0.1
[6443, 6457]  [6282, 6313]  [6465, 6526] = 0.3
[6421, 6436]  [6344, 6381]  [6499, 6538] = 0.3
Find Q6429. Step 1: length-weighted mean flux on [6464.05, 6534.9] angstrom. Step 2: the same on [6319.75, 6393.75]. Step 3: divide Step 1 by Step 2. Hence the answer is 0.96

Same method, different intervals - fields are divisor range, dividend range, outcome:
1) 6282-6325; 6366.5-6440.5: 0.98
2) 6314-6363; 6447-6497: 0.93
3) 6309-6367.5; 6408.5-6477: 0.97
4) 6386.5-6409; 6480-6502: 0.95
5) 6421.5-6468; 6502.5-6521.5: 1.02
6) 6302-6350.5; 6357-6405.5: 0.98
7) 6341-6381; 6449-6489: 0.97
